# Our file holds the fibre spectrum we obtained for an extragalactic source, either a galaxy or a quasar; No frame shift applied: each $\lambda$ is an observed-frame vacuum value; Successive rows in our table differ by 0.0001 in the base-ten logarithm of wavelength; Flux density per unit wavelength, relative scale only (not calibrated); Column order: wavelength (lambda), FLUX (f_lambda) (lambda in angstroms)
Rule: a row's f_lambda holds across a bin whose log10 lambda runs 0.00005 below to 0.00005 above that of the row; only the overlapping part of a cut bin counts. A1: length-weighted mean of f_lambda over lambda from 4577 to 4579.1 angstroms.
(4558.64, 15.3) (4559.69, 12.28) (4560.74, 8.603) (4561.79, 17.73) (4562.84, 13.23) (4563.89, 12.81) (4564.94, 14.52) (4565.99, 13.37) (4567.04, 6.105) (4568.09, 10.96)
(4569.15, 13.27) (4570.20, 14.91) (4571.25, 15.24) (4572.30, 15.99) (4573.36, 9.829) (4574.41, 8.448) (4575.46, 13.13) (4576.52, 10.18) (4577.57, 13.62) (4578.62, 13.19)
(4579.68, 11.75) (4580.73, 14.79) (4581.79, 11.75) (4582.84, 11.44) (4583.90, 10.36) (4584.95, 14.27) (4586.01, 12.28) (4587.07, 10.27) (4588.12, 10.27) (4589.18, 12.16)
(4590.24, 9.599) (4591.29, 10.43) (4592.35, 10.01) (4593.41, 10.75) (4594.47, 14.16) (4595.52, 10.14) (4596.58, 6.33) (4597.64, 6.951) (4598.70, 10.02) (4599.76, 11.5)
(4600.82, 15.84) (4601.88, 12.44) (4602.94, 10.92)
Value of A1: 13.4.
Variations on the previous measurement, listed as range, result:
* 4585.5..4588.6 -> 11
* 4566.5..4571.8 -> 12.1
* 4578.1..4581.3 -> 13.2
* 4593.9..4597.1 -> 10.2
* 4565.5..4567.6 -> 9.71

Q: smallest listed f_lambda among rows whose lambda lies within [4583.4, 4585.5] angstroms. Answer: 10.36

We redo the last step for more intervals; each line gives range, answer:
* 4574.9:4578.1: 10.18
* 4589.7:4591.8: 9.599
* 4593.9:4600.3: 6.33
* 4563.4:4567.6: 6.105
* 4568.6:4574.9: 8.448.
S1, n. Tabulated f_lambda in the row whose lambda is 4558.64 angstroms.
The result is 15.3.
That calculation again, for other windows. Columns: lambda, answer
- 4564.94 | 14.52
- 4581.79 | 11.75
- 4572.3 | 15.99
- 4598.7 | 10.02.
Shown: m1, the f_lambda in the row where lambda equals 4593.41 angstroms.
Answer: 10.75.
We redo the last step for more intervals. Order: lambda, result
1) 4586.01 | 12.28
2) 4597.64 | 6.951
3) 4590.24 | 9.599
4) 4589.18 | 12.16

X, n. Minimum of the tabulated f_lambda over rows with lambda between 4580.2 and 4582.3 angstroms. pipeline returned 11.75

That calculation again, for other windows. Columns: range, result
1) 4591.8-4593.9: 10.01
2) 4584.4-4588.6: 10.27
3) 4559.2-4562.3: 8.603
